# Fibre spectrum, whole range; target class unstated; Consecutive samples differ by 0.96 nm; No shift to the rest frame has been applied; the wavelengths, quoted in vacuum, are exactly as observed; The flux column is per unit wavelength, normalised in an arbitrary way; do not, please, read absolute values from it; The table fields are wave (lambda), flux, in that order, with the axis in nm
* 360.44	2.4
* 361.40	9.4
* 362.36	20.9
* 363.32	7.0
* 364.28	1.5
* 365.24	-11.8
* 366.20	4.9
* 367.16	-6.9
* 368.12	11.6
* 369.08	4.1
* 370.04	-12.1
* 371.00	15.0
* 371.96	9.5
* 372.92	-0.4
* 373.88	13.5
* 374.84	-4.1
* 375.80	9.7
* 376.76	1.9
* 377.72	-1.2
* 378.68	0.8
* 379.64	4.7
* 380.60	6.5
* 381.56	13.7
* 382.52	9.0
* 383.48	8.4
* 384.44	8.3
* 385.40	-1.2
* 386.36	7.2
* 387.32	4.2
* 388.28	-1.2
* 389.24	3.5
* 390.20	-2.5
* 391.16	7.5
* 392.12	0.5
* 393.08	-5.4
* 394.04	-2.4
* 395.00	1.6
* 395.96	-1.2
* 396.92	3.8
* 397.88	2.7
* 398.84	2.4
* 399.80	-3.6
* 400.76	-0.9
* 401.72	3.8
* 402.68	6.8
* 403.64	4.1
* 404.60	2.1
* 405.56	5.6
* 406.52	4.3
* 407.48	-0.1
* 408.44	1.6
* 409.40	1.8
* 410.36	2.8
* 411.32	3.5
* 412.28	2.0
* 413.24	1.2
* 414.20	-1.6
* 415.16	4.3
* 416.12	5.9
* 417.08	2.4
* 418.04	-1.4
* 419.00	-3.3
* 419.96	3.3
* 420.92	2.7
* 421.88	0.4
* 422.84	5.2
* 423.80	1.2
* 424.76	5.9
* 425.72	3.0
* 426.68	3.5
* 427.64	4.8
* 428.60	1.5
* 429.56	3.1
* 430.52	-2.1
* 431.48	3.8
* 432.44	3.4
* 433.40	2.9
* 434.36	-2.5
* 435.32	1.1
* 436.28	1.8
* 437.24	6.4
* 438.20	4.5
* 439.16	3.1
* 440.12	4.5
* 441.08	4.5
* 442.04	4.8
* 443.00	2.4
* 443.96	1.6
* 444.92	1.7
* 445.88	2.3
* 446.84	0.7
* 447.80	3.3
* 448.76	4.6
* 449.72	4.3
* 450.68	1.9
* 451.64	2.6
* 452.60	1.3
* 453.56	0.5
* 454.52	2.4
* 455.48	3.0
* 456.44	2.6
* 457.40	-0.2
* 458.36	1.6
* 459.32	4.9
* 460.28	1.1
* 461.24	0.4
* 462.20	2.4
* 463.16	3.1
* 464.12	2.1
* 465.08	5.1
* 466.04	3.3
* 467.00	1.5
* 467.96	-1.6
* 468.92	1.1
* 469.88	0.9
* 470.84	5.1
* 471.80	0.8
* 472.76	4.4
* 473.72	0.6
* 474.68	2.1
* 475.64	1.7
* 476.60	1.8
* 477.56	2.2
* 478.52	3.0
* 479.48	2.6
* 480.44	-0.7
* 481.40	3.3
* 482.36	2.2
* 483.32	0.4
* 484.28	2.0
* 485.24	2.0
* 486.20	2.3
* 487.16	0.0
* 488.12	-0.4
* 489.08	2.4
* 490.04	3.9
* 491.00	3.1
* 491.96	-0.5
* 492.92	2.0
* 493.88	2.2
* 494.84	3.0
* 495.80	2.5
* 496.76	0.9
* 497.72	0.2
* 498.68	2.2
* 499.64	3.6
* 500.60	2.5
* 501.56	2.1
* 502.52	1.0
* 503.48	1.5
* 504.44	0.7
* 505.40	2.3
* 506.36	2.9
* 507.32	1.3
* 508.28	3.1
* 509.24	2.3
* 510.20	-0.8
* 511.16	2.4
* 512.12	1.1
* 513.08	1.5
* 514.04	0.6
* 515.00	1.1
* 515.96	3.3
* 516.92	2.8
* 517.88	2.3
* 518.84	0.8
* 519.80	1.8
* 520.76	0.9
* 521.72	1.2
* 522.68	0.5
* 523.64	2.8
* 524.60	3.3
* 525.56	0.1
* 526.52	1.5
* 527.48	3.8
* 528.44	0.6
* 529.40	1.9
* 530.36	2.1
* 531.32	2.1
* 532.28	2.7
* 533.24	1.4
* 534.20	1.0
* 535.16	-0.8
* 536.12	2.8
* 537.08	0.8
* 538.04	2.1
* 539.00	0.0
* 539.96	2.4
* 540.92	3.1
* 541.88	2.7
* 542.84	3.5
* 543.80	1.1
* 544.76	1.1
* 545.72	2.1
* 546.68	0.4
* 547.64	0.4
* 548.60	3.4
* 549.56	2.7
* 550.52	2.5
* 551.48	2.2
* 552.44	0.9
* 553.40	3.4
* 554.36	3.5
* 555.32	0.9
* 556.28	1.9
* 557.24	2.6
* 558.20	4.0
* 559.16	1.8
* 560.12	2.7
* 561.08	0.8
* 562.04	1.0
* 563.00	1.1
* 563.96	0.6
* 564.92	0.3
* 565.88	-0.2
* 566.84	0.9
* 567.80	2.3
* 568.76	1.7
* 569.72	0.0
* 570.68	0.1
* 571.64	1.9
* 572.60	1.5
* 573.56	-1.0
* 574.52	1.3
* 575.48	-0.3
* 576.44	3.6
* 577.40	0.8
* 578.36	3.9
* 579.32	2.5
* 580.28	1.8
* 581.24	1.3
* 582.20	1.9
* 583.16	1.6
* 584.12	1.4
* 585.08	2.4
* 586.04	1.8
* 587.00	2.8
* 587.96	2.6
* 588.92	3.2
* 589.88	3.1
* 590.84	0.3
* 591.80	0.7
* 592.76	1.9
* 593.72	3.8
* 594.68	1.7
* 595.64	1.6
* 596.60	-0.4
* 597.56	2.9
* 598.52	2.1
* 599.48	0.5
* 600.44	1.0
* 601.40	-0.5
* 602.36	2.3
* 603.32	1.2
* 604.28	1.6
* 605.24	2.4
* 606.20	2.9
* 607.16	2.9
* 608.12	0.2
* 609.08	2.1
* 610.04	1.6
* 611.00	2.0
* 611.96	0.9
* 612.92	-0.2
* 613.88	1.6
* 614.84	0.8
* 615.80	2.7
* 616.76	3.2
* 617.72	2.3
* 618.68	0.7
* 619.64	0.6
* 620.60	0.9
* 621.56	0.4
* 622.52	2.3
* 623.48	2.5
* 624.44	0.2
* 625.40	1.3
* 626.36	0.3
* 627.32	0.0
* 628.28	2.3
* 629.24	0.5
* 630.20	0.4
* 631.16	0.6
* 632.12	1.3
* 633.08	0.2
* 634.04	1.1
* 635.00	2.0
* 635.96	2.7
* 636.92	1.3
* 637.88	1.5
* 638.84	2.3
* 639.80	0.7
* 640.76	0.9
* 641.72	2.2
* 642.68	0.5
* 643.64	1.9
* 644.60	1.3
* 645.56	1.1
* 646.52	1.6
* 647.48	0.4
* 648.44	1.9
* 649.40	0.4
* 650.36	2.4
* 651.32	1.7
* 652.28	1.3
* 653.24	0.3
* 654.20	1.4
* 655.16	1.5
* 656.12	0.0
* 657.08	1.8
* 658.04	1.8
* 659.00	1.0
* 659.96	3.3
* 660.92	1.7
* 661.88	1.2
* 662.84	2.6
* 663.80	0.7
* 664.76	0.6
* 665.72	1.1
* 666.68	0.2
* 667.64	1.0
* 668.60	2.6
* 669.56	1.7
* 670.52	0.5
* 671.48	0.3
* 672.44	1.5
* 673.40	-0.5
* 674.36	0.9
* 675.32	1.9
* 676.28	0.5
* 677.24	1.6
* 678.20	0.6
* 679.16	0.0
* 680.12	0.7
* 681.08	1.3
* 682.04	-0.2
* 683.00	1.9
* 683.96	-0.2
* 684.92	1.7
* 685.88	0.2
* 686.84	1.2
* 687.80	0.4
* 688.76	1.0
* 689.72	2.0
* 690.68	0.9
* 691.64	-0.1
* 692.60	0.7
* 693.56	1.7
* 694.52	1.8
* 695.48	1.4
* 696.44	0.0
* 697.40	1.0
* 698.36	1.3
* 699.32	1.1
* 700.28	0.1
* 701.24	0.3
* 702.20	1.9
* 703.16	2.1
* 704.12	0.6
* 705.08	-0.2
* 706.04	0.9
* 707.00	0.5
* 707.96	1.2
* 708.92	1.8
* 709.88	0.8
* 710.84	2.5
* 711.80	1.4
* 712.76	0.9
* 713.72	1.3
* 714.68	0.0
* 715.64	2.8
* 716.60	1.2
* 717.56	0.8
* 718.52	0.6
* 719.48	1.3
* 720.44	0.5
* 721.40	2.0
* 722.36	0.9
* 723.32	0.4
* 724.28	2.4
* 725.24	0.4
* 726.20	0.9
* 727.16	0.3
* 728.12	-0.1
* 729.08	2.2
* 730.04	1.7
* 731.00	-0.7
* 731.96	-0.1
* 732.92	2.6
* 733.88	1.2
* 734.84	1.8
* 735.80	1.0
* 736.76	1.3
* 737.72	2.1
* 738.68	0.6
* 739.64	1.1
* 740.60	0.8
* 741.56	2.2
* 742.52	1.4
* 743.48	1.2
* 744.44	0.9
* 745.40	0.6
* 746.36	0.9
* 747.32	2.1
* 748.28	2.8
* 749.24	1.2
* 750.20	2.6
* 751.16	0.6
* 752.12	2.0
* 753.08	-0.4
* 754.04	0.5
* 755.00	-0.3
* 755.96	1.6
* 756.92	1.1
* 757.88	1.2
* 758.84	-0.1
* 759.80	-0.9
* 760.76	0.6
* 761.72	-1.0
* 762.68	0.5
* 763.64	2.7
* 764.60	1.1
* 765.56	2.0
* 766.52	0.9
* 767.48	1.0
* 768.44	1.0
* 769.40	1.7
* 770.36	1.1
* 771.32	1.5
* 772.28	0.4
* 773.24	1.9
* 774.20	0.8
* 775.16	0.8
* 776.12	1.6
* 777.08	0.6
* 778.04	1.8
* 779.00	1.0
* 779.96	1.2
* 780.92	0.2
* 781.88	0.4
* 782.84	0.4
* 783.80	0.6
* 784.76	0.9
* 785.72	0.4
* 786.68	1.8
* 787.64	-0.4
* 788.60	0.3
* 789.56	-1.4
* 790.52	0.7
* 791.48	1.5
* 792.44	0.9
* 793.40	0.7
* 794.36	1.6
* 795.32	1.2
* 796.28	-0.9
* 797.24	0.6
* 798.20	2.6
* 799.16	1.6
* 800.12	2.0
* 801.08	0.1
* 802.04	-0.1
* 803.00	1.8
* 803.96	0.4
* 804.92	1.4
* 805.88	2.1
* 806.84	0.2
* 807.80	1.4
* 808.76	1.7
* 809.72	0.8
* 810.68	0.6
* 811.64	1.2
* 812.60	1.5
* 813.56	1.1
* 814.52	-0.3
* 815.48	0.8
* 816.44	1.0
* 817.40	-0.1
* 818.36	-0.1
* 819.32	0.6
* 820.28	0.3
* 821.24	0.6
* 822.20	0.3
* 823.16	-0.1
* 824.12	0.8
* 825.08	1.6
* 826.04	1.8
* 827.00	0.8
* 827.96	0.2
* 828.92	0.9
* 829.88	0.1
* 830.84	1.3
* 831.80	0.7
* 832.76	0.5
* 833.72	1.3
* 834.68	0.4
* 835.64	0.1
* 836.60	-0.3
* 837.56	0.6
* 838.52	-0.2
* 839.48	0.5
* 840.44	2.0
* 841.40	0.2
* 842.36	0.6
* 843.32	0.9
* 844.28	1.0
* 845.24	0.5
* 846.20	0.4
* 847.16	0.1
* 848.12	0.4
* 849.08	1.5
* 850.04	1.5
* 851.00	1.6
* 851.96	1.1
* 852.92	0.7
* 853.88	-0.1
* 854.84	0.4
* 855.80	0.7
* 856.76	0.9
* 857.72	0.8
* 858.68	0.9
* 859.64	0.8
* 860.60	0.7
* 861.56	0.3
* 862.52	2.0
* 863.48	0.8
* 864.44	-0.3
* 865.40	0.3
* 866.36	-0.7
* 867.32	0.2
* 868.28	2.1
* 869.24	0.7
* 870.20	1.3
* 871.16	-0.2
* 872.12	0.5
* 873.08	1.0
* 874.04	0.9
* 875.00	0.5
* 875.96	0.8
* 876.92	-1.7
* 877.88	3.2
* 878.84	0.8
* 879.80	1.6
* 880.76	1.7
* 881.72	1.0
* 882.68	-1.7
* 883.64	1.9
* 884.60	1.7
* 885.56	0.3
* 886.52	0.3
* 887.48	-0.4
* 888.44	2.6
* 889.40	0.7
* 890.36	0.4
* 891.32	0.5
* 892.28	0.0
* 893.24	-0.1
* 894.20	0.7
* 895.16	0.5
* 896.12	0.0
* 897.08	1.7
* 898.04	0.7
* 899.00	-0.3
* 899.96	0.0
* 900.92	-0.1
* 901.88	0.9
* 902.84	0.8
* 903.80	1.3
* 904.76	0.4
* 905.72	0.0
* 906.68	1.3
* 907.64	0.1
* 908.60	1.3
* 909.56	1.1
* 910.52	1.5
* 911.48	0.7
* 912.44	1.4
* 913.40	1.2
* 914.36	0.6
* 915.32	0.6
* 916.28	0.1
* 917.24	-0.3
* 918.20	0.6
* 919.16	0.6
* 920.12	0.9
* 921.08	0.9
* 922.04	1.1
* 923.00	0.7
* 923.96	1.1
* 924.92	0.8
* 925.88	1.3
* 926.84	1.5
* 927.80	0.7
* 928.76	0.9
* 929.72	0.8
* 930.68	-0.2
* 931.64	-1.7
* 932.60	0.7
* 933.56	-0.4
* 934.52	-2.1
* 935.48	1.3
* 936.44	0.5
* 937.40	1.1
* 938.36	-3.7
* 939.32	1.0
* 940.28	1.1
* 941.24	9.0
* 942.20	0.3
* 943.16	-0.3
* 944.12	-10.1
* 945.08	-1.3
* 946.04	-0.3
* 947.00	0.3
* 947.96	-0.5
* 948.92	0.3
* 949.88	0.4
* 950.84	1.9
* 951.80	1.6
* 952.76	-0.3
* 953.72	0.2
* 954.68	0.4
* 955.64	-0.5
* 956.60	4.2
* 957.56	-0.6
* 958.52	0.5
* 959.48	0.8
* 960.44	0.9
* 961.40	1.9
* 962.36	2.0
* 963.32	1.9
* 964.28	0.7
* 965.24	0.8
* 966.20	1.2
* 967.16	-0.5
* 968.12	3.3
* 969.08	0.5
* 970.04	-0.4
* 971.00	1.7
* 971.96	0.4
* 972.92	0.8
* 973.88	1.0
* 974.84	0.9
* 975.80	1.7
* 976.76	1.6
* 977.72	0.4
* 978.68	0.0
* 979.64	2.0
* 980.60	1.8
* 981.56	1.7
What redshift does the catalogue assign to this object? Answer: 1.52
